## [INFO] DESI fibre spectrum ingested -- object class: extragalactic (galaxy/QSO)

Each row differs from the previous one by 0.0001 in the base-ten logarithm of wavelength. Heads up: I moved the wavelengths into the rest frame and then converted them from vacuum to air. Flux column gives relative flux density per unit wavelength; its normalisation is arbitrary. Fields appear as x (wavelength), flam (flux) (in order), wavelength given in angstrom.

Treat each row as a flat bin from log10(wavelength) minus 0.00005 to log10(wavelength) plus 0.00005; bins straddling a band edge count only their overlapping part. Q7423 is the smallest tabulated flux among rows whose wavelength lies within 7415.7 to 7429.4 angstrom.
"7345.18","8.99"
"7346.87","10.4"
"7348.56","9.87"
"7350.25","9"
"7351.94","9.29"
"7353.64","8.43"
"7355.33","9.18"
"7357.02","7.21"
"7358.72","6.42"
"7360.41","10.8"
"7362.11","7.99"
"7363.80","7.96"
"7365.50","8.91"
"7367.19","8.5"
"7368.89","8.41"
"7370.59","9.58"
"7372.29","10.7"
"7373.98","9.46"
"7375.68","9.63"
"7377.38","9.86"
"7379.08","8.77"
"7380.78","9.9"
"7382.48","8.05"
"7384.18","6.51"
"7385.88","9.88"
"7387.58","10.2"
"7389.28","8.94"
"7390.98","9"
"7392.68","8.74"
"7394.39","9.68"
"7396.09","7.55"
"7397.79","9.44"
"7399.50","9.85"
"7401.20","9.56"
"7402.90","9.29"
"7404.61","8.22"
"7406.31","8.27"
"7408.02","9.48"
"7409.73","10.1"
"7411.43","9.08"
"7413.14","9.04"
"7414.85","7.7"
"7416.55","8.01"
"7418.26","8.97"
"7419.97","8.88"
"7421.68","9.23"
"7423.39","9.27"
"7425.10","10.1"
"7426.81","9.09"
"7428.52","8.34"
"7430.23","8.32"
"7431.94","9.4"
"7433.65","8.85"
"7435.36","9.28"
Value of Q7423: 8.01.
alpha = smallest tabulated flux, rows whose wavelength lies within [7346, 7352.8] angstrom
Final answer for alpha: 9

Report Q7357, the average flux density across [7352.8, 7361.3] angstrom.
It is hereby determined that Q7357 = 8.41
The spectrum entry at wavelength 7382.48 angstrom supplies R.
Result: 8.05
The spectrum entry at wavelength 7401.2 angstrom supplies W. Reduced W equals 9.56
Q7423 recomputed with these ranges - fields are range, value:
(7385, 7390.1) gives 8.94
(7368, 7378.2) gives 8.41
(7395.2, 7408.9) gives 7.55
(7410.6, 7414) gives 9.04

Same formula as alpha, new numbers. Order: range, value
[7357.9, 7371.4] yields 6.42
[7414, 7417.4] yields 7.7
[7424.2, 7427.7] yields 9.09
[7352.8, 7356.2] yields 8.43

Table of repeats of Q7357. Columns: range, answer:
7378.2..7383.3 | 8.91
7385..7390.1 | 9.66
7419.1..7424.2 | 9.12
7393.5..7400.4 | 9.13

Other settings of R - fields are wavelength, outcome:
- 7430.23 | 8.32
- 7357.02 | 7.21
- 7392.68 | 8.74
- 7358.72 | 6.42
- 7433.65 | 8.85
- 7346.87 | 10.4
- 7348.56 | 9.87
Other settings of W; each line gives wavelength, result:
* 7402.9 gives 9.29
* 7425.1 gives 10.1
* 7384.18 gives 6.51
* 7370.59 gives 9.58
